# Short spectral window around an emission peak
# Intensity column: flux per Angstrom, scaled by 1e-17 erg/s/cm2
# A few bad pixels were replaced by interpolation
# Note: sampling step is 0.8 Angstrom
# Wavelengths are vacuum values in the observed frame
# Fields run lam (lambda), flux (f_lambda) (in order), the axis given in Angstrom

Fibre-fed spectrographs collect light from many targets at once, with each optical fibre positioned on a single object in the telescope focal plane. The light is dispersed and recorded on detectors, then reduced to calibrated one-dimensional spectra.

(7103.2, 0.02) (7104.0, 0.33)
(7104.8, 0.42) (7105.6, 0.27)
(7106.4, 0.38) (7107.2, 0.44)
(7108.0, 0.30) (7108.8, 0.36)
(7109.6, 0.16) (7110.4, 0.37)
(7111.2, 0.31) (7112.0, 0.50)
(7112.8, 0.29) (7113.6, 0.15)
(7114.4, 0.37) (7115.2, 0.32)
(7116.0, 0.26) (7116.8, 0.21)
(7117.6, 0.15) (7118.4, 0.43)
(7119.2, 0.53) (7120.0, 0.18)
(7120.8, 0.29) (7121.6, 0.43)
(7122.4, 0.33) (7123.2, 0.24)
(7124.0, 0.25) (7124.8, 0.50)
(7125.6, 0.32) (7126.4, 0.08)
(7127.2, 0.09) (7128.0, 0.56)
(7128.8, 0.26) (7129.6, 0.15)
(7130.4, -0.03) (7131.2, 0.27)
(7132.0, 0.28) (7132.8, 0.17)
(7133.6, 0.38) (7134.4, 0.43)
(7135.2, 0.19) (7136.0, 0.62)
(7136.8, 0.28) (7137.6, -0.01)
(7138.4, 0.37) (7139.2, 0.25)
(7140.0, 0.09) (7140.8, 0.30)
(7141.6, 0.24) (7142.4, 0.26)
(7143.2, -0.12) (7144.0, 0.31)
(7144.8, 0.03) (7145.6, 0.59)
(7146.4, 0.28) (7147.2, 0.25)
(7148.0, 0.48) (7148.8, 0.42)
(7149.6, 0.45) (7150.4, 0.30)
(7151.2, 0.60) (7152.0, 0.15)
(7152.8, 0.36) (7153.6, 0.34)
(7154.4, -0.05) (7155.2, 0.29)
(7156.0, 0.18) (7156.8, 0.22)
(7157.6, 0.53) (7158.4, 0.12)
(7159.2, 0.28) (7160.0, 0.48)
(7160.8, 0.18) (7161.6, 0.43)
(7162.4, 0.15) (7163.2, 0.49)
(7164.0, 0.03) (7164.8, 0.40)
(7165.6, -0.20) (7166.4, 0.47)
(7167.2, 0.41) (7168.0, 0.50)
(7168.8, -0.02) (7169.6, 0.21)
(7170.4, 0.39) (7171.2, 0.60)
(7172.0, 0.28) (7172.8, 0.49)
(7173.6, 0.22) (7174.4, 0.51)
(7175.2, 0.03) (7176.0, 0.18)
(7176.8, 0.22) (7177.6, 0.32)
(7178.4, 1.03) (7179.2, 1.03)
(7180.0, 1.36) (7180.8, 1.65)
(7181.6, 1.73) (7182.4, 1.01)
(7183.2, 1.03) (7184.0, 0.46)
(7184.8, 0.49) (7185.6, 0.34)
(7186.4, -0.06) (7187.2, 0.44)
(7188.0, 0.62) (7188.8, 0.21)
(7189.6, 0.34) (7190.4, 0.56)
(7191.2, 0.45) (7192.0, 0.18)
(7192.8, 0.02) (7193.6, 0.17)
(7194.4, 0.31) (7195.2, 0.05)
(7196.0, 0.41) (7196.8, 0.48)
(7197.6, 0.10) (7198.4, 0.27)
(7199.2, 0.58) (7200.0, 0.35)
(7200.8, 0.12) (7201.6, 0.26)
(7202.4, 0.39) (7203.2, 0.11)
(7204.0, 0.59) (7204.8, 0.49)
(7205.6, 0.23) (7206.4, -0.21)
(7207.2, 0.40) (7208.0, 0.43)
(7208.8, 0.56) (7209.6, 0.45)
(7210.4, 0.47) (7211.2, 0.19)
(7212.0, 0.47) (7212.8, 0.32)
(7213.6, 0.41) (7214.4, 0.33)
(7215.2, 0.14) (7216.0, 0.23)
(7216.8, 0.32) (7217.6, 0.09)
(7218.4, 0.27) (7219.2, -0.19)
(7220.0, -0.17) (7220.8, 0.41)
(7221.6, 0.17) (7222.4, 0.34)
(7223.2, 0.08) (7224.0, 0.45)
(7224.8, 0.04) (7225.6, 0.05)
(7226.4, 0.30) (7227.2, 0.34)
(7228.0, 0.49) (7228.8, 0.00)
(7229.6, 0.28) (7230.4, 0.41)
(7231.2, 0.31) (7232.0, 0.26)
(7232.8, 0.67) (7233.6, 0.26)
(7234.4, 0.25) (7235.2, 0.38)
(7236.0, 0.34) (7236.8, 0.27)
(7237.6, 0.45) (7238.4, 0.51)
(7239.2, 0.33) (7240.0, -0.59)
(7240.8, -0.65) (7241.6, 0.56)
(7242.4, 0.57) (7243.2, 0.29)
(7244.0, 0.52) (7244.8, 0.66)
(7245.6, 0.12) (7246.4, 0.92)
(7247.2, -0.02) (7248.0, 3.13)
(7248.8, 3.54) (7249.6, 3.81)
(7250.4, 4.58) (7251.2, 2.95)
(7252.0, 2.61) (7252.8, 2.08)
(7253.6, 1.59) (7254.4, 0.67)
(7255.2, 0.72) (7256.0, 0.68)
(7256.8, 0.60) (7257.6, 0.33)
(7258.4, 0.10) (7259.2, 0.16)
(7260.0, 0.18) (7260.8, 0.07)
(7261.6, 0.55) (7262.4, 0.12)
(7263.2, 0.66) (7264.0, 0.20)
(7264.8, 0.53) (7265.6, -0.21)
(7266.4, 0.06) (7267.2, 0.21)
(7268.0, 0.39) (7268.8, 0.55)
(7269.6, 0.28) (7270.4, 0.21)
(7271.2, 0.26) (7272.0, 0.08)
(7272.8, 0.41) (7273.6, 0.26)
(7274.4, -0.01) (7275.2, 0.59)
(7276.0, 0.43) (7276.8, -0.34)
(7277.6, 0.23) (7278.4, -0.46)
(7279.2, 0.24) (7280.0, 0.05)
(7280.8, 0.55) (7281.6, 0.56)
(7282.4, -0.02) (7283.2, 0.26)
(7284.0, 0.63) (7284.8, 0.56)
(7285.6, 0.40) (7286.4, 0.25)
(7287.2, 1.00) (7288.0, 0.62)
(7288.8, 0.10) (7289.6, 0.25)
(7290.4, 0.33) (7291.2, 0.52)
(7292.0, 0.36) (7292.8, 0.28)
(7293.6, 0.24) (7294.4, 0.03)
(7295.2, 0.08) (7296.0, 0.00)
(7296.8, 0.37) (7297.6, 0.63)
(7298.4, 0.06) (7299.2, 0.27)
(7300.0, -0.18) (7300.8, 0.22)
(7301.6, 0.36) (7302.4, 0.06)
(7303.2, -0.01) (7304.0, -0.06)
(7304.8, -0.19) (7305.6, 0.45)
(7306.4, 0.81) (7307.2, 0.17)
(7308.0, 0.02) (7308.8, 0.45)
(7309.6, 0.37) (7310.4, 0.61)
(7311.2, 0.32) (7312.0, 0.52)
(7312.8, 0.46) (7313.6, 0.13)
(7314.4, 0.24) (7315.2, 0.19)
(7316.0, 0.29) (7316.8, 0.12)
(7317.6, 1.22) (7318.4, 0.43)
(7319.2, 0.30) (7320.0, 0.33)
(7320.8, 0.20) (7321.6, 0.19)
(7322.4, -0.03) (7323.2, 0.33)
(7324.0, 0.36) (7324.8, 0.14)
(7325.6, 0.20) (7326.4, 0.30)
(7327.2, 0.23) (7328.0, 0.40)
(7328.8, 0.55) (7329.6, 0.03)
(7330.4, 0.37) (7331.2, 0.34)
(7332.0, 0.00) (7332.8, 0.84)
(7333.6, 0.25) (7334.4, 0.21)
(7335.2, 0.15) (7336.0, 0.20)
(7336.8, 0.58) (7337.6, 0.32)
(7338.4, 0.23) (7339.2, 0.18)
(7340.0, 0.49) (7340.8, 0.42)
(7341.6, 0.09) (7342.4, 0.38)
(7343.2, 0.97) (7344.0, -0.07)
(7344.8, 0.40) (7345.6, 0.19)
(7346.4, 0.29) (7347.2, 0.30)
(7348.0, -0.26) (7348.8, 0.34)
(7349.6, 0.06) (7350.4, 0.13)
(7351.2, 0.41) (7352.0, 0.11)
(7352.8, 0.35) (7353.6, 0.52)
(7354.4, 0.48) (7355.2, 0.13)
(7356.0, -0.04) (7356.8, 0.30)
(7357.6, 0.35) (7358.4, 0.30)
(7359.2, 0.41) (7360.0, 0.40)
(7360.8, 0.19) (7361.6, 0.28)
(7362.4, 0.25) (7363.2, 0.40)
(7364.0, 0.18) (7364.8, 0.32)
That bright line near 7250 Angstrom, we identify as [O III]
